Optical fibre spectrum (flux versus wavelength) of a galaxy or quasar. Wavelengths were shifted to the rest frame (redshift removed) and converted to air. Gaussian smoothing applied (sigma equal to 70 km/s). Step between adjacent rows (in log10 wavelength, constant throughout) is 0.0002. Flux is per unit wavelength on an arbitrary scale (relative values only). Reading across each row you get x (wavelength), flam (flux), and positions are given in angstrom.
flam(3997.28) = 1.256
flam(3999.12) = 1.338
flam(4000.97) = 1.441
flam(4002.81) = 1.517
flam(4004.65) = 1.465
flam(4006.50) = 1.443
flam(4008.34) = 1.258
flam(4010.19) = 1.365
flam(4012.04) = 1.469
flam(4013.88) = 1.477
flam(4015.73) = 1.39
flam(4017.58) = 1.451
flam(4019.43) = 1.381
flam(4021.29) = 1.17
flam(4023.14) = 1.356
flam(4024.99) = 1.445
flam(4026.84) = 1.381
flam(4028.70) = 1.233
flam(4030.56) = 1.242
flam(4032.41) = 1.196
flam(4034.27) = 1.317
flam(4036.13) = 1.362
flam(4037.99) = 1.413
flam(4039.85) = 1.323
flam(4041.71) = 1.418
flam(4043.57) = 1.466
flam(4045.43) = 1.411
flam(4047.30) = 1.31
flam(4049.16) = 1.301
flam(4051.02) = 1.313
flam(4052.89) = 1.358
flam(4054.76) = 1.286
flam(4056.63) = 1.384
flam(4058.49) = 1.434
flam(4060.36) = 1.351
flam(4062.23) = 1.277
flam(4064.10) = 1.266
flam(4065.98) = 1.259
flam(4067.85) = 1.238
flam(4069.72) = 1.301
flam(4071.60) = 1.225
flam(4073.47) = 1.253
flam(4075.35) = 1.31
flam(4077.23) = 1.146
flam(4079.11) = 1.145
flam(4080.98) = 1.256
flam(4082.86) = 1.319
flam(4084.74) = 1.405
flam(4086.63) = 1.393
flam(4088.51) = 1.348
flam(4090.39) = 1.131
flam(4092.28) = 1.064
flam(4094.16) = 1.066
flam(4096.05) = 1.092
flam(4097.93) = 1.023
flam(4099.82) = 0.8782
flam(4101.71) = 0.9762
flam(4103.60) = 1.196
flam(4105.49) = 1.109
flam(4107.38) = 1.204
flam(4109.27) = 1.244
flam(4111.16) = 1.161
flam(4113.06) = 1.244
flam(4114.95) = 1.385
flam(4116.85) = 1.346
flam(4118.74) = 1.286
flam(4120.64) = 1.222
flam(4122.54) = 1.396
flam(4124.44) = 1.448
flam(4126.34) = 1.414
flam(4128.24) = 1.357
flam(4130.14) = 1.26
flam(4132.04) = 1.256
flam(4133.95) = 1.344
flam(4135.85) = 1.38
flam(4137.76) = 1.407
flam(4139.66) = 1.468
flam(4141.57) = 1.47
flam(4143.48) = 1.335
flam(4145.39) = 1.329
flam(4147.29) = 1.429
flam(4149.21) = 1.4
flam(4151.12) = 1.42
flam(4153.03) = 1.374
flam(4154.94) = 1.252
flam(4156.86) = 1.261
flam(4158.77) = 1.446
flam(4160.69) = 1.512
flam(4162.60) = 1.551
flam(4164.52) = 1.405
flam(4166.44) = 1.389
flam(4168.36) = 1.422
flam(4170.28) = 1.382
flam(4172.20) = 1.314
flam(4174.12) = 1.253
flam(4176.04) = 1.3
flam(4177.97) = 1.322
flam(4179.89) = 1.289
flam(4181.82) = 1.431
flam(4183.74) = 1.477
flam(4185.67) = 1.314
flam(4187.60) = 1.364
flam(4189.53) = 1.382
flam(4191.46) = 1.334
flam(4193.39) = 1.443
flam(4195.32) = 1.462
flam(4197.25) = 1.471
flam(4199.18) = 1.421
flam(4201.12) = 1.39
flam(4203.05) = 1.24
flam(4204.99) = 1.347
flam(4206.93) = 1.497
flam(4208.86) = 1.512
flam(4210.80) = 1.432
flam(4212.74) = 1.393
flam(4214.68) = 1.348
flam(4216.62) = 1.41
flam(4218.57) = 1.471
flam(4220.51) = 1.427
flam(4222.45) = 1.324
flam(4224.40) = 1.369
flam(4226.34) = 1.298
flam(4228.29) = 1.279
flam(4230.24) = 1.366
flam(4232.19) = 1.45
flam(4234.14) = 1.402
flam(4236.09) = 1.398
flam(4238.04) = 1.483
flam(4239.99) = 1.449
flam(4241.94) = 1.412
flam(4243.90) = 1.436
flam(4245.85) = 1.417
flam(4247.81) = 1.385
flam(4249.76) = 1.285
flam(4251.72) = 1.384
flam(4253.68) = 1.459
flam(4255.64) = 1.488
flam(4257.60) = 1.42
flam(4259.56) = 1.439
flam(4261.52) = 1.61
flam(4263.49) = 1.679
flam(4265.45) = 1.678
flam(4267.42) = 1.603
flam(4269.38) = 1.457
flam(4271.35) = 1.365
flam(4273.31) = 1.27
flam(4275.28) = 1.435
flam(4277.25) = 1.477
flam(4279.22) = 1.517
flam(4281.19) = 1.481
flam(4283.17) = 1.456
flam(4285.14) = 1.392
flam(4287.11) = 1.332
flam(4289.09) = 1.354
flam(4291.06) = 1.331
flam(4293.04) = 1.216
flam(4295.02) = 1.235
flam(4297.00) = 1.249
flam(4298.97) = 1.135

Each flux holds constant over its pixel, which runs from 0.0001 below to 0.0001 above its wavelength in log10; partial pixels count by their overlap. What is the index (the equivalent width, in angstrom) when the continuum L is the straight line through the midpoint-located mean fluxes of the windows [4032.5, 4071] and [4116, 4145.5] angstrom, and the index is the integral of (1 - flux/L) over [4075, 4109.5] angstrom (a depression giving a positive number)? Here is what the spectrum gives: 4.5 angstrom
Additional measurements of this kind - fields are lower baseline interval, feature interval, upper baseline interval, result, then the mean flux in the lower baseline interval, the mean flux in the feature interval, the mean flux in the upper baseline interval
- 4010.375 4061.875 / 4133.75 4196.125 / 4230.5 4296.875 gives 0.5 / 1.36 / 1.38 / 1.43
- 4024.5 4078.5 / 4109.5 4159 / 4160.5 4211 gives 0.6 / 1.32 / 1.35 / 1.39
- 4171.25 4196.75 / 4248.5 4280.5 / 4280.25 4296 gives -2.9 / 1.36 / 1.47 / 1.35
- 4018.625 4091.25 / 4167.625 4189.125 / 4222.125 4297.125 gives 0.3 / 1.31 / 1.35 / 1.41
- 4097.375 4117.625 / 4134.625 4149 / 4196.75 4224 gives -1.8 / 1.16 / 1.4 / 1.4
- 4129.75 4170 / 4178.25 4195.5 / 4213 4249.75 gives 0.1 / 1.39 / 1.38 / 1.39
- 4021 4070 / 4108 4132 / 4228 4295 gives 0.9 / 1.33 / 1.31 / 1.43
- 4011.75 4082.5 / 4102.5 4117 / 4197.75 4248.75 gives 1.3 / 1.32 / 1.23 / 1.4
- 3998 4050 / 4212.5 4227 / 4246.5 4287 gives 0.6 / 1.37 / 1.38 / 1.46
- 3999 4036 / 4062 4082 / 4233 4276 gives 2.1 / 1.37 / 1.24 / 1.45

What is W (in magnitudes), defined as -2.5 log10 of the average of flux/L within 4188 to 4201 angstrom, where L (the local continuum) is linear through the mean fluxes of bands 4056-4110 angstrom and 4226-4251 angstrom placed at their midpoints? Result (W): -0.06 mag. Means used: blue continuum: 1.22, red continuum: 1.39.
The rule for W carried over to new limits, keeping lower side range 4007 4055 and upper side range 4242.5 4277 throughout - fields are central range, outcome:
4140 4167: 0.01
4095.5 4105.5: 0.31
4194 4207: 0.03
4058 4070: 0.06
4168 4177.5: 0.07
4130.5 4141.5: 0.02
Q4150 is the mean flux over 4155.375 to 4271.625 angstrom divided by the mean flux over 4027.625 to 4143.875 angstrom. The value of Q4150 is 1.10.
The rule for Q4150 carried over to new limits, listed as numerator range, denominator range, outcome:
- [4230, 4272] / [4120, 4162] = 1.06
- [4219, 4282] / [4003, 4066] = 1.06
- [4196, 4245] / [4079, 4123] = 1.17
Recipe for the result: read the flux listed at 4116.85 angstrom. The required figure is 1.346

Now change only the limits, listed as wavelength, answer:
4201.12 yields 1.39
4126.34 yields 1.414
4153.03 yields 1.374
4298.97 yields 1.135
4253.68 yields 1.459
